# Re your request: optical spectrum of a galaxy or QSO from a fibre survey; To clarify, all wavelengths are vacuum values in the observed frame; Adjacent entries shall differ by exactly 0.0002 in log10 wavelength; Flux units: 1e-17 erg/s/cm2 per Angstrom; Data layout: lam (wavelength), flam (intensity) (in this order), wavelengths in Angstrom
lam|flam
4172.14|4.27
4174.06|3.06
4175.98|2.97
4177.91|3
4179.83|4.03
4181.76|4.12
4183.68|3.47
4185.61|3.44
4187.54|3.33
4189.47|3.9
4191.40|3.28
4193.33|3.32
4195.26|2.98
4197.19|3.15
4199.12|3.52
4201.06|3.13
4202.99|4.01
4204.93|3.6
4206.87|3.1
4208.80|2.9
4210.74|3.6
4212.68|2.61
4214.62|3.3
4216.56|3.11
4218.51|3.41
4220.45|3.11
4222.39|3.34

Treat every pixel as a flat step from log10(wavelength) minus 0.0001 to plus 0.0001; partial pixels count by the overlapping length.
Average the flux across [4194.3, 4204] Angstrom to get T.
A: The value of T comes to 3.36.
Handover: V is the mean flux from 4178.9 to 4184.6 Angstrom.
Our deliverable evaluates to 3.88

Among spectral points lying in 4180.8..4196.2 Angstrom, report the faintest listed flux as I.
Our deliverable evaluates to 2.98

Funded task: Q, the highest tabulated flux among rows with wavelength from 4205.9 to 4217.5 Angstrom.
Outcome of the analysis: 3.6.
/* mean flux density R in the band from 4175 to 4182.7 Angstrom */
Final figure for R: 3.53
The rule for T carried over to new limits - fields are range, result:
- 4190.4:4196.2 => 3.2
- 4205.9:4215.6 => 3.1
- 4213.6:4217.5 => 3.2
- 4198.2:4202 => 3.32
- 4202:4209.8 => 3.4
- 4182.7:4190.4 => 3.54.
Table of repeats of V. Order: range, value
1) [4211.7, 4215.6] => 2.96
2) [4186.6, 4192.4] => 3.5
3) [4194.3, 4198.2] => 3.08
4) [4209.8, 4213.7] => 3.1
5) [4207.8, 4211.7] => 3.25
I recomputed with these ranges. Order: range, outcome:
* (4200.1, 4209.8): 2.9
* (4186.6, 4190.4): 3.33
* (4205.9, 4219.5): 2.61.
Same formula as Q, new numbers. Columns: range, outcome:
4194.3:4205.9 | 4.01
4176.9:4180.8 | 4.03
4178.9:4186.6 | 4.12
